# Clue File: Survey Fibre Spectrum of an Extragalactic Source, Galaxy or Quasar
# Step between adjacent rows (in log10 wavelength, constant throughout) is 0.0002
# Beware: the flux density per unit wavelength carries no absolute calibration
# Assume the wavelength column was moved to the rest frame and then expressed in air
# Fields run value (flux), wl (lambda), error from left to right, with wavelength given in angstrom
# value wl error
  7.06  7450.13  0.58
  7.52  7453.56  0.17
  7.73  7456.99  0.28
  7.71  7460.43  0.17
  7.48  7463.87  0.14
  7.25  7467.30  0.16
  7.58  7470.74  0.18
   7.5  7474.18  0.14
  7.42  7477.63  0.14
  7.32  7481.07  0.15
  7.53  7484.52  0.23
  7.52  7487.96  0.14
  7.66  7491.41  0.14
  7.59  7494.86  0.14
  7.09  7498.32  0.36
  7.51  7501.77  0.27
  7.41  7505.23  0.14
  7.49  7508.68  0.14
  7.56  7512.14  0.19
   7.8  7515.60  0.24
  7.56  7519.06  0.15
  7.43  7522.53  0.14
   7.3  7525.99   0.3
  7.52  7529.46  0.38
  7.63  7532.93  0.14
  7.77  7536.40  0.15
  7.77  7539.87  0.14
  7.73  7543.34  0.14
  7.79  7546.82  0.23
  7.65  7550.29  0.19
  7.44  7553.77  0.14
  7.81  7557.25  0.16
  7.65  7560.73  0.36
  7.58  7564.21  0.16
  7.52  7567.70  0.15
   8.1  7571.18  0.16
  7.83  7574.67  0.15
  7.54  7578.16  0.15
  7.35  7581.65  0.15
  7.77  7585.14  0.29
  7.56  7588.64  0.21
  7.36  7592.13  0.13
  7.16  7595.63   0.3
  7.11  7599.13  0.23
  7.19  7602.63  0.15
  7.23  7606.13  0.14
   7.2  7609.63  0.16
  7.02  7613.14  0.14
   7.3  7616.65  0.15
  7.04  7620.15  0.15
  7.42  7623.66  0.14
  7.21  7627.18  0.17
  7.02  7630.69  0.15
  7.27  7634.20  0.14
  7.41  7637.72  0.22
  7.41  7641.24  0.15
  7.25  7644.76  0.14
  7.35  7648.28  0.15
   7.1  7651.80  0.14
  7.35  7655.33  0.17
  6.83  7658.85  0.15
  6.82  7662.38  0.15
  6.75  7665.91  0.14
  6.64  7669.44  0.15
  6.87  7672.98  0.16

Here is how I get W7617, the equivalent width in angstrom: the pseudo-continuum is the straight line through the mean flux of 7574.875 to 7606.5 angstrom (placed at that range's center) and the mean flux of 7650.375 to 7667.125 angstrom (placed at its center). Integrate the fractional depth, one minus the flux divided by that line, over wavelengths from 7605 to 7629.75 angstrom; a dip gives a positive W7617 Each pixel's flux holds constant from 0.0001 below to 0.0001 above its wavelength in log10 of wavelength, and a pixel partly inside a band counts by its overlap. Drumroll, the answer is 0.1 angstrom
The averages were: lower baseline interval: 7.39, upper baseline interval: 6.97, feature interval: 7.2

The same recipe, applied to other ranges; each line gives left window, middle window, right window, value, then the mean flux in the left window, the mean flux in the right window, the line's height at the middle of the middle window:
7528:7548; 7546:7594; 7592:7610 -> -1.2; 7.7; 7.2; 7.44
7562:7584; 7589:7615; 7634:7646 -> 1.1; 7.66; 7.34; 7.52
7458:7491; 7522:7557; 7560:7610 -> -0.6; 7.49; 7.48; 7.49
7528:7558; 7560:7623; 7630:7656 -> 0.6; 7.68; 7.28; 7.48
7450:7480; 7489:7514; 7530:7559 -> 0.4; 7.49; 7.69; 7.58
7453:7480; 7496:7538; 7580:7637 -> -0.4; 7.52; 7.27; 7.43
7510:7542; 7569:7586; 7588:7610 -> -0.8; 7.59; 7.25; 7.35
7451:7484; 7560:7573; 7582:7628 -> -0.7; 7.49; 7.28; 7.34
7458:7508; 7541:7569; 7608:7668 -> -1.2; 7.47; 7.16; 7.33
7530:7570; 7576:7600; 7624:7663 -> 0.2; 7.67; 7.2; 7.48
